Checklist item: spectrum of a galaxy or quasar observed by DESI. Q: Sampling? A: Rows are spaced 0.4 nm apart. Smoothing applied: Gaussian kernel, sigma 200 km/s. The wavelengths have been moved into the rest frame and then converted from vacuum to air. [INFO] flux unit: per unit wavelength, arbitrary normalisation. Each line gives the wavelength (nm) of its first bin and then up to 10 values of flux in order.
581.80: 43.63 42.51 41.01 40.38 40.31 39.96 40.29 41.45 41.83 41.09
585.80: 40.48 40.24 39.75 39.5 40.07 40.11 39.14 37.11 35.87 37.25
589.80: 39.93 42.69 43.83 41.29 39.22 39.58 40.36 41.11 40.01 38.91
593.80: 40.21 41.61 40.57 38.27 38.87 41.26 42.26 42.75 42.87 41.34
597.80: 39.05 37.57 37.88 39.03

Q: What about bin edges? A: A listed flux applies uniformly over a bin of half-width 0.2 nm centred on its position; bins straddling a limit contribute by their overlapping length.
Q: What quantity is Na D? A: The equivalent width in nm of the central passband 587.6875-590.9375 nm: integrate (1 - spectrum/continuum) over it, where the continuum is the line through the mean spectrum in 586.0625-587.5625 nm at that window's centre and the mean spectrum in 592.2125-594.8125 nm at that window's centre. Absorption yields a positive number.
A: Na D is 0.04 nm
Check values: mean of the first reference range 39.9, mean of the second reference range 40.4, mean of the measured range 39.6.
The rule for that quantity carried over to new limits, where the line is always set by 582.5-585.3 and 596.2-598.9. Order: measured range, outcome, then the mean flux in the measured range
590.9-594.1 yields 0.03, 40.1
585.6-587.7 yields 0.03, 40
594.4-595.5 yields 0.03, 39.3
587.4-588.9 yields 0.07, 38.8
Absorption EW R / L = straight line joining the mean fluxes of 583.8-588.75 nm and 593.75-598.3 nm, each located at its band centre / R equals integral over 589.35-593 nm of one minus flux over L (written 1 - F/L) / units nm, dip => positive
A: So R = -0.029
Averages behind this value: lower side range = 40.1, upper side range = 40.6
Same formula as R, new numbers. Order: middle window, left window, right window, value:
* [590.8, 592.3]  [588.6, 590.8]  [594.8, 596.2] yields -0.014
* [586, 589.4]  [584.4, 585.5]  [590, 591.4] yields 0.237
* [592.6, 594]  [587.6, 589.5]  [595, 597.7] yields 0.001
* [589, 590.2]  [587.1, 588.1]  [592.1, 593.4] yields 0.037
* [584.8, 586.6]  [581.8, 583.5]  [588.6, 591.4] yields -0.001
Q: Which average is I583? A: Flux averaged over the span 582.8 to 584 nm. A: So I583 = 40.2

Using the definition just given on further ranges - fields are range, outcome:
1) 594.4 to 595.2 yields 39.4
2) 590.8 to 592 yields 40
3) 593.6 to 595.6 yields 39.9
